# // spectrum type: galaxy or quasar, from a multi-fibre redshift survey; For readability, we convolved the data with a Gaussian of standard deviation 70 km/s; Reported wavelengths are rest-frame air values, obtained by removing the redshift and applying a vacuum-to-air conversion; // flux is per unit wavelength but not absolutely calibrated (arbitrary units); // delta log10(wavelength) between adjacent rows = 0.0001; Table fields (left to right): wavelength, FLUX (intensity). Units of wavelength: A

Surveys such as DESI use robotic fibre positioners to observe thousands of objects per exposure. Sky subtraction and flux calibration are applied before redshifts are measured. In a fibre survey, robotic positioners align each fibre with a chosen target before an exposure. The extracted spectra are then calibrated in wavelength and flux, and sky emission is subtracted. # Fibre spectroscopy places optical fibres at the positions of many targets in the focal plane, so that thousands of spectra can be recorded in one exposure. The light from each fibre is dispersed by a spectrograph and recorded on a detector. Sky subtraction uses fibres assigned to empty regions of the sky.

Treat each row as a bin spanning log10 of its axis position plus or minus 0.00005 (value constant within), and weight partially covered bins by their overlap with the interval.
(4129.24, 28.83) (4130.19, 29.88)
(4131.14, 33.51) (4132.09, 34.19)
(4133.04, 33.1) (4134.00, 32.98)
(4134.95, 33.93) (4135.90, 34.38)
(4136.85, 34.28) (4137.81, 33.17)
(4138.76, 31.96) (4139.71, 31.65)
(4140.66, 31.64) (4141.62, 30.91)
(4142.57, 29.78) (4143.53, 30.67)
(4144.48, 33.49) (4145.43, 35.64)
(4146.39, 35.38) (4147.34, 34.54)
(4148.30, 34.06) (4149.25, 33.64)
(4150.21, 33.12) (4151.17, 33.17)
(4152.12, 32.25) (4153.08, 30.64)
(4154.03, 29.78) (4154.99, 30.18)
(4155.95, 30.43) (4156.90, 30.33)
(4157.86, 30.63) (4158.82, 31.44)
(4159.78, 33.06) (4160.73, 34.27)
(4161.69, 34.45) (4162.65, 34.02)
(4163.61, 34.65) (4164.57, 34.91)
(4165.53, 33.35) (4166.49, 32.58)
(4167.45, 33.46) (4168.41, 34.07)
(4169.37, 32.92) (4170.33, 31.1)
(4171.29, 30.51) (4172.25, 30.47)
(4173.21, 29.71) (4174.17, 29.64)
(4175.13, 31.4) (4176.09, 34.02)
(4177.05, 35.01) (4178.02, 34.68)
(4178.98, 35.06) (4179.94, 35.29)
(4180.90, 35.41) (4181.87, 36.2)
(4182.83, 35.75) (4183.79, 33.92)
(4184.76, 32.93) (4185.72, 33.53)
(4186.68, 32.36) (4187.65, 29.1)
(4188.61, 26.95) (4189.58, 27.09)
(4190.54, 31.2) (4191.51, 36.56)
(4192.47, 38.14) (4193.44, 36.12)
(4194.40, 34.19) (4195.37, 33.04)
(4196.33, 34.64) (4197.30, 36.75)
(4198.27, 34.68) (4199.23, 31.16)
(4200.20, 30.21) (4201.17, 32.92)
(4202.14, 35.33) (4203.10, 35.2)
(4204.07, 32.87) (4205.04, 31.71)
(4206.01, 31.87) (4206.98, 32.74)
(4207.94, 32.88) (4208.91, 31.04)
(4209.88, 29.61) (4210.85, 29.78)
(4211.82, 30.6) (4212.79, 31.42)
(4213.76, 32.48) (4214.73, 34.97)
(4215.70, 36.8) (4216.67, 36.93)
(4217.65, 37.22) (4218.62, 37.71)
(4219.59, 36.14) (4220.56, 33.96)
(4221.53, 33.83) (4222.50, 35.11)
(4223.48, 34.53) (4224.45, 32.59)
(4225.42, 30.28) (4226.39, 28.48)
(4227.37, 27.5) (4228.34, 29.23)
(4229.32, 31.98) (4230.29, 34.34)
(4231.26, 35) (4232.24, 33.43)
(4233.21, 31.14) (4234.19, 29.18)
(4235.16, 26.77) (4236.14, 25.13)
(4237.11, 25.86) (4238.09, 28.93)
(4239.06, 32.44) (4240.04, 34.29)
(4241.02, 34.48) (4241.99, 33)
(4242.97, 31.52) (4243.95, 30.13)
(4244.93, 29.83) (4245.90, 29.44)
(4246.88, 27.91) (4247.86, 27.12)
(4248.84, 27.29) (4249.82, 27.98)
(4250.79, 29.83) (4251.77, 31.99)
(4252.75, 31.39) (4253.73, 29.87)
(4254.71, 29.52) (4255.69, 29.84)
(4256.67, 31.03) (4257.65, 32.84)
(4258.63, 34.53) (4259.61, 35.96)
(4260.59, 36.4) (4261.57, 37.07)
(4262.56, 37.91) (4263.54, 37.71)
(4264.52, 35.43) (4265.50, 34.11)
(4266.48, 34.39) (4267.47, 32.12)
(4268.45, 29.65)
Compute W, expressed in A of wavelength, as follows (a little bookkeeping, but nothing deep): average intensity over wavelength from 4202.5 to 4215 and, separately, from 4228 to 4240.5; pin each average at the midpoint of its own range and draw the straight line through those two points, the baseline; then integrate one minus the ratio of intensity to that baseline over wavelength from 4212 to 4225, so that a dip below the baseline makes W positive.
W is -1.34 A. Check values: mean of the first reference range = 32.1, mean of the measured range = 34.8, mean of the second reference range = 30.6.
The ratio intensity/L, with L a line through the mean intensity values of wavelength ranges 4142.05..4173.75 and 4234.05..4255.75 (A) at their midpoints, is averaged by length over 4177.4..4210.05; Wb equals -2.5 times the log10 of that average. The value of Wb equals -0.07 mag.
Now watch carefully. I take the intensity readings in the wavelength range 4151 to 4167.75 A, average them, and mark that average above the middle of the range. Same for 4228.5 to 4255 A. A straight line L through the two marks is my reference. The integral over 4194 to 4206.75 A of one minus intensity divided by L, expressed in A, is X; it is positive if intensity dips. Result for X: -0.8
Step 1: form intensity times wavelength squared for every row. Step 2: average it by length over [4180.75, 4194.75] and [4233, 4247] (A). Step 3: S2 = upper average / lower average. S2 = 0.93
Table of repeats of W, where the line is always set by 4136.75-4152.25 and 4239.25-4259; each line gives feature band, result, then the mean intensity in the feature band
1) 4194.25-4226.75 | -1.9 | 33.4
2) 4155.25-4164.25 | 0.0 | 32.6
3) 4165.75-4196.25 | -0.8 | 33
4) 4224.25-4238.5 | 0.5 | 29.9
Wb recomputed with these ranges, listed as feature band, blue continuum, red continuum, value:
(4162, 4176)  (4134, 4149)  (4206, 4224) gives 0.03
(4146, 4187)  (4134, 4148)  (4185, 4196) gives -0.01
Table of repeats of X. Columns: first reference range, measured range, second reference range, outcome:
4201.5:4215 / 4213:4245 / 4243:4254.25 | -1.51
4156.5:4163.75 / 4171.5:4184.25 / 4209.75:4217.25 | -0.26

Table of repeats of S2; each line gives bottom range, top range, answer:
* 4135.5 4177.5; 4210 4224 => 1.08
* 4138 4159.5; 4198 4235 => 1.05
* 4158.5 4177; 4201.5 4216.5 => 1.02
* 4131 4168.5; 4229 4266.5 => 1.01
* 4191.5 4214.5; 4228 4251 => 0.93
